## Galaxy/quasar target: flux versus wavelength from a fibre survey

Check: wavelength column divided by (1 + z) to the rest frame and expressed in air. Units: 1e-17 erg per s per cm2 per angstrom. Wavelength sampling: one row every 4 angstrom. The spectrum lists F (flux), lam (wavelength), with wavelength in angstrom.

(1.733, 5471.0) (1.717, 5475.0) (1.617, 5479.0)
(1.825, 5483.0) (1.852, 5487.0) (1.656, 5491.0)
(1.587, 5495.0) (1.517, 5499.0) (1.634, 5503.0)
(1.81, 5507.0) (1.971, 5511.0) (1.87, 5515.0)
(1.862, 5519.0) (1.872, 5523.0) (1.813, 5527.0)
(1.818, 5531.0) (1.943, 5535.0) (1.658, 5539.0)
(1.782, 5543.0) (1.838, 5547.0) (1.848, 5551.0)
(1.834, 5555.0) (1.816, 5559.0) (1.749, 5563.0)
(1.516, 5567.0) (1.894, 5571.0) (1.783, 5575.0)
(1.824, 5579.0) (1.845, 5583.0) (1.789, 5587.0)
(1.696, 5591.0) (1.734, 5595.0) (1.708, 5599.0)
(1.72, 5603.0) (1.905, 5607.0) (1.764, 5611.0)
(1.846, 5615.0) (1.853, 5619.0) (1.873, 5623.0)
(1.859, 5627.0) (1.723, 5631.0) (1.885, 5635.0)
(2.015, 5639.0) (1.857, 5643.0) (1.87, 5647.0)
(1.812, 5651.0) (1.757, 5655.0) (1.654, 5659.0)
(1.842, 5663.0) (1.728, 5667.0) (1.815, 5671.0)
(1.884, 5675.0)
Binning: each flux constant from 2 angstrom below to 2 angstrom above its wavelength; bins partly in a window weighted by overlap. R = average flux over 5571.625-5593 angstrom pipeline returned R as 1.79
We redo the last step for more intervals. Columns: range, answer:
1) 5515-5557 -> 1.83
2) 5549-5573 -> 1.78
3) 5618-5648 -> 1.87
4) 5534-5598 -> 1.78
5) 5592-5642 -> 1.82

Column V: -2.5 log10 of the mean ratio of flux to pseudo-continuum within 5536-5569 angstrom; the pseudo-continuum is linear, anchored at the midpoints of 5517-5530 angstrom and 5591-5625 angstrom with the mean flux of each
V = 0.04 mag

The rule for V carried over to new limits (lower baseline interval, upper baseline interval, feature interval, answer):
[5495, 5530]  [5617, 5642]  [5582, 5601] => 0.055 mag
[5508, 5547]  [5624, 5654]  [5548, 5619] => 0.040 mag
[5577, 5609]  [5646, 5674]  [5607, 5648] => -0.045 mag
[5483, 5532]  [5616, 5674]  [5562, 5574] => 0.046 mag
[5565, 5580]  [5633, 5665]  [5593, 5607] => 0.021 mag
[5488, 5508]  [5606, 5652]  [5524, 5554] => -0.066 mag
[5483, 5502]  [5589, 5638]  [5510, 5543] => -0.083 mag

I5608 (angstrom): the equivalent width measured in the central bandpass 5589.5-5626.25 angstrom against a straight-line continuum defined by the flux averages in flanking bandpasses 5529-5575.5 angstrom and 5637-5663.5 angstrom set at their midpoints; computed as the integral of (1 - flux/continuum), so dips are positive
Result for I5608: 0.4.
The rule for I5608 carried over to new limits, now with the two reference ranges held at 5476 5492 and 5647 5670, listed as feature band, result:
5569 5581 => -0.5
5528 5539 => -0.5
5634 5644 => -0.9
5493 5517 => 0.2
